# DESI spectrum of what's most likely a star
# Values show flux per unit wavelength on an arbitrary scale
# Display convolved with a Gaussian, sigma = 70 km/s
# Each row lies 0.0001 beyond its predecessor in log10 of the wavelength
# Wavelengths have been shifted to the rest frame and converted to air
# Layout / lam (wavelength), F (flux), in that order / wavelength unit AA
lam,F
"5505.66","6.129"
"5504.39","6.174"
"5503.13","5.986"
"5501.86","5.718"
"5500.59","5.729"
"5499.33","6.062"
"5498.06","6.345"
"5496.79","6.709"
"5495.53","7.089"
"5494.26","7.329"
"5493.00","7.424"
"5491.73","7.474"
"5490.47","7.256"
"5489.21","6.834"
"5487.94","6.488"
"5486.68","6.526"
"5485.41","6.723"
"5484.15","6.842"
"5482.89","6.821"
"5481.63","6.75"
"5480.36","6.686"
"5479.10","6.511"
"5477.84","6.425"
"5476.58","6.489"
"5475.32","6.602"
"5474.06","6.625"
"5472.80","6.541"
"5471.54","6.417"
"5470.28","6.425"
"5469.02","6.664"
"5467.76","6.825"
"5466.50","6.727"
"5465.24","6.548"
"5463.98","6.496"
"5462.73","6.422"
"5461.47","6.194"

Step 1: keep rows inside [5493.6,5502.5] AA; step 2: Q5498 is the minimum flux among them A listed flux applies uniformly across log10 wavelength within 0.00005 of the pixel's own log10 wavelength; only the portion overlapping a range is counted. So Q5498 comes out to 5.718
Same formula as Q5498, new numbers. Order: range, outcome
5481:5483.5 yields 6.75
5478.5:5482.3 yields 6.511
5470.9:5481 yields 6.417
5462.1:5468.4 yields 6.422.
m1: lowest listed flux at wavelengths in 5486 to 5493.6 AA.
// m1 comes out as 6.488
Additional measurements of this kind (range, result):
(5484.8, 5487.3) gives 6.526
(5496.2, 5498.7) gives 6.345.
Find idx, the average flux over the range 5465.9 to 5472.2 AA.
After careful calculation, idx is 6.61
